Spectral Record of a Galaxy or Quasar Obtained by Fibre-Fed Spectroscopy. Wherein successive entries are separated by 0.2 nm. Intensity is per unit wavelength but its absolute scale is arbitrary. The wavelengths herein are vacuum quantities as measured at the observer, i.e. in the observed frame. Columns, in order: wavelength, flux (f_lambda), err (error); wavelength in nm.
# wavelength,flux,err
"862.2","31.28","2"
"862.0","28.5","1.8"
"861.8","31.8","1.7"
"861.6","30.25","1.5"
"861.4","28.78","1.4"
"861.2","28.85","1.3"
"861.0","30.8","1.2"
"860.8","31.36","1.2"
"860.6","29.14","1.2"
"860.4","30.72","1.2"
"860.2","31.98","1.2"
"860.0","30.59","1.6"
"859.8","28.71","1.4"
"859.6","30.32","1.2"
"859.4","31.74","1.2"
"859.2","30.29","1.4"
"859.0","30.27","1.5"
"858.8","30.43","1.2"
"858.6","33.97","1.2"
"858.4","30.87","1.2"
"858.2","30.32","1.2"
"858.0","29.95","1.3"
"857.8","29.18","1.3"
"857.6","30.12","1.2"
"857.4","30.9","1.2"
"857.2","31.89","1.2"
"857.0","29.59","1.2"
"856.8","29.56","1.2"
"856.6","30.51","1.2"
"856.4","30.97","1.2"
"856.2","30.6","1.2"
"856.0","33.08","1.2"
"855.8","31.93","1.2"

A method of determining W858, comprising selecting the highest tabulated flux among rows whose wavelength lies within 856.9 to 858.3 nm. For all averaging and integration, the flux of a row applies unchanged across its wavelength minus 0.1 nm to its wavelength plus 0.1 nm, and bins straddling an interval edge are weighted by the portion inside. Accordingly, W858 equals 31.89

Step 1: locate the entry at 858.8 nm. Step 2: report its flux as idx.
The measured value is 30.43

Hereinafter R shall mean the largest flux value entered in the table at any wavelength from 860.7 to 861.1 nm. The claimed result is 31.36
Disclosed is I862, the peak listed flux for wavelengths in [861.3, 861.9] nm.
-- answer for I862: 31.8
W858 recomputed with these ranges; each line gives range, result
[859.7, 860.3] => 31.98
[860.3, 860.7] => 30.72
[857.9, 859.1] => 33.97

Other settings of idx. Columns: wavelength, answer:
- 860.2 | 31.98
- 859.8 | 28.71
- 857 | 29.59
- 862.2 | 31.28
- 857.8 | 29.18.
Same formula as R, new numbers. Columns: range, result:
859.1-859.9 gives 31.74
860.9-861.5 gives 30.8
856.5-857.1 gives 30.51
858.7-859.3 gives 30.43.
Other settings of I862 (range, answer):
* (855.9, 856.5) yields 33.08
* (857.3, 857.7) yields 30.9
